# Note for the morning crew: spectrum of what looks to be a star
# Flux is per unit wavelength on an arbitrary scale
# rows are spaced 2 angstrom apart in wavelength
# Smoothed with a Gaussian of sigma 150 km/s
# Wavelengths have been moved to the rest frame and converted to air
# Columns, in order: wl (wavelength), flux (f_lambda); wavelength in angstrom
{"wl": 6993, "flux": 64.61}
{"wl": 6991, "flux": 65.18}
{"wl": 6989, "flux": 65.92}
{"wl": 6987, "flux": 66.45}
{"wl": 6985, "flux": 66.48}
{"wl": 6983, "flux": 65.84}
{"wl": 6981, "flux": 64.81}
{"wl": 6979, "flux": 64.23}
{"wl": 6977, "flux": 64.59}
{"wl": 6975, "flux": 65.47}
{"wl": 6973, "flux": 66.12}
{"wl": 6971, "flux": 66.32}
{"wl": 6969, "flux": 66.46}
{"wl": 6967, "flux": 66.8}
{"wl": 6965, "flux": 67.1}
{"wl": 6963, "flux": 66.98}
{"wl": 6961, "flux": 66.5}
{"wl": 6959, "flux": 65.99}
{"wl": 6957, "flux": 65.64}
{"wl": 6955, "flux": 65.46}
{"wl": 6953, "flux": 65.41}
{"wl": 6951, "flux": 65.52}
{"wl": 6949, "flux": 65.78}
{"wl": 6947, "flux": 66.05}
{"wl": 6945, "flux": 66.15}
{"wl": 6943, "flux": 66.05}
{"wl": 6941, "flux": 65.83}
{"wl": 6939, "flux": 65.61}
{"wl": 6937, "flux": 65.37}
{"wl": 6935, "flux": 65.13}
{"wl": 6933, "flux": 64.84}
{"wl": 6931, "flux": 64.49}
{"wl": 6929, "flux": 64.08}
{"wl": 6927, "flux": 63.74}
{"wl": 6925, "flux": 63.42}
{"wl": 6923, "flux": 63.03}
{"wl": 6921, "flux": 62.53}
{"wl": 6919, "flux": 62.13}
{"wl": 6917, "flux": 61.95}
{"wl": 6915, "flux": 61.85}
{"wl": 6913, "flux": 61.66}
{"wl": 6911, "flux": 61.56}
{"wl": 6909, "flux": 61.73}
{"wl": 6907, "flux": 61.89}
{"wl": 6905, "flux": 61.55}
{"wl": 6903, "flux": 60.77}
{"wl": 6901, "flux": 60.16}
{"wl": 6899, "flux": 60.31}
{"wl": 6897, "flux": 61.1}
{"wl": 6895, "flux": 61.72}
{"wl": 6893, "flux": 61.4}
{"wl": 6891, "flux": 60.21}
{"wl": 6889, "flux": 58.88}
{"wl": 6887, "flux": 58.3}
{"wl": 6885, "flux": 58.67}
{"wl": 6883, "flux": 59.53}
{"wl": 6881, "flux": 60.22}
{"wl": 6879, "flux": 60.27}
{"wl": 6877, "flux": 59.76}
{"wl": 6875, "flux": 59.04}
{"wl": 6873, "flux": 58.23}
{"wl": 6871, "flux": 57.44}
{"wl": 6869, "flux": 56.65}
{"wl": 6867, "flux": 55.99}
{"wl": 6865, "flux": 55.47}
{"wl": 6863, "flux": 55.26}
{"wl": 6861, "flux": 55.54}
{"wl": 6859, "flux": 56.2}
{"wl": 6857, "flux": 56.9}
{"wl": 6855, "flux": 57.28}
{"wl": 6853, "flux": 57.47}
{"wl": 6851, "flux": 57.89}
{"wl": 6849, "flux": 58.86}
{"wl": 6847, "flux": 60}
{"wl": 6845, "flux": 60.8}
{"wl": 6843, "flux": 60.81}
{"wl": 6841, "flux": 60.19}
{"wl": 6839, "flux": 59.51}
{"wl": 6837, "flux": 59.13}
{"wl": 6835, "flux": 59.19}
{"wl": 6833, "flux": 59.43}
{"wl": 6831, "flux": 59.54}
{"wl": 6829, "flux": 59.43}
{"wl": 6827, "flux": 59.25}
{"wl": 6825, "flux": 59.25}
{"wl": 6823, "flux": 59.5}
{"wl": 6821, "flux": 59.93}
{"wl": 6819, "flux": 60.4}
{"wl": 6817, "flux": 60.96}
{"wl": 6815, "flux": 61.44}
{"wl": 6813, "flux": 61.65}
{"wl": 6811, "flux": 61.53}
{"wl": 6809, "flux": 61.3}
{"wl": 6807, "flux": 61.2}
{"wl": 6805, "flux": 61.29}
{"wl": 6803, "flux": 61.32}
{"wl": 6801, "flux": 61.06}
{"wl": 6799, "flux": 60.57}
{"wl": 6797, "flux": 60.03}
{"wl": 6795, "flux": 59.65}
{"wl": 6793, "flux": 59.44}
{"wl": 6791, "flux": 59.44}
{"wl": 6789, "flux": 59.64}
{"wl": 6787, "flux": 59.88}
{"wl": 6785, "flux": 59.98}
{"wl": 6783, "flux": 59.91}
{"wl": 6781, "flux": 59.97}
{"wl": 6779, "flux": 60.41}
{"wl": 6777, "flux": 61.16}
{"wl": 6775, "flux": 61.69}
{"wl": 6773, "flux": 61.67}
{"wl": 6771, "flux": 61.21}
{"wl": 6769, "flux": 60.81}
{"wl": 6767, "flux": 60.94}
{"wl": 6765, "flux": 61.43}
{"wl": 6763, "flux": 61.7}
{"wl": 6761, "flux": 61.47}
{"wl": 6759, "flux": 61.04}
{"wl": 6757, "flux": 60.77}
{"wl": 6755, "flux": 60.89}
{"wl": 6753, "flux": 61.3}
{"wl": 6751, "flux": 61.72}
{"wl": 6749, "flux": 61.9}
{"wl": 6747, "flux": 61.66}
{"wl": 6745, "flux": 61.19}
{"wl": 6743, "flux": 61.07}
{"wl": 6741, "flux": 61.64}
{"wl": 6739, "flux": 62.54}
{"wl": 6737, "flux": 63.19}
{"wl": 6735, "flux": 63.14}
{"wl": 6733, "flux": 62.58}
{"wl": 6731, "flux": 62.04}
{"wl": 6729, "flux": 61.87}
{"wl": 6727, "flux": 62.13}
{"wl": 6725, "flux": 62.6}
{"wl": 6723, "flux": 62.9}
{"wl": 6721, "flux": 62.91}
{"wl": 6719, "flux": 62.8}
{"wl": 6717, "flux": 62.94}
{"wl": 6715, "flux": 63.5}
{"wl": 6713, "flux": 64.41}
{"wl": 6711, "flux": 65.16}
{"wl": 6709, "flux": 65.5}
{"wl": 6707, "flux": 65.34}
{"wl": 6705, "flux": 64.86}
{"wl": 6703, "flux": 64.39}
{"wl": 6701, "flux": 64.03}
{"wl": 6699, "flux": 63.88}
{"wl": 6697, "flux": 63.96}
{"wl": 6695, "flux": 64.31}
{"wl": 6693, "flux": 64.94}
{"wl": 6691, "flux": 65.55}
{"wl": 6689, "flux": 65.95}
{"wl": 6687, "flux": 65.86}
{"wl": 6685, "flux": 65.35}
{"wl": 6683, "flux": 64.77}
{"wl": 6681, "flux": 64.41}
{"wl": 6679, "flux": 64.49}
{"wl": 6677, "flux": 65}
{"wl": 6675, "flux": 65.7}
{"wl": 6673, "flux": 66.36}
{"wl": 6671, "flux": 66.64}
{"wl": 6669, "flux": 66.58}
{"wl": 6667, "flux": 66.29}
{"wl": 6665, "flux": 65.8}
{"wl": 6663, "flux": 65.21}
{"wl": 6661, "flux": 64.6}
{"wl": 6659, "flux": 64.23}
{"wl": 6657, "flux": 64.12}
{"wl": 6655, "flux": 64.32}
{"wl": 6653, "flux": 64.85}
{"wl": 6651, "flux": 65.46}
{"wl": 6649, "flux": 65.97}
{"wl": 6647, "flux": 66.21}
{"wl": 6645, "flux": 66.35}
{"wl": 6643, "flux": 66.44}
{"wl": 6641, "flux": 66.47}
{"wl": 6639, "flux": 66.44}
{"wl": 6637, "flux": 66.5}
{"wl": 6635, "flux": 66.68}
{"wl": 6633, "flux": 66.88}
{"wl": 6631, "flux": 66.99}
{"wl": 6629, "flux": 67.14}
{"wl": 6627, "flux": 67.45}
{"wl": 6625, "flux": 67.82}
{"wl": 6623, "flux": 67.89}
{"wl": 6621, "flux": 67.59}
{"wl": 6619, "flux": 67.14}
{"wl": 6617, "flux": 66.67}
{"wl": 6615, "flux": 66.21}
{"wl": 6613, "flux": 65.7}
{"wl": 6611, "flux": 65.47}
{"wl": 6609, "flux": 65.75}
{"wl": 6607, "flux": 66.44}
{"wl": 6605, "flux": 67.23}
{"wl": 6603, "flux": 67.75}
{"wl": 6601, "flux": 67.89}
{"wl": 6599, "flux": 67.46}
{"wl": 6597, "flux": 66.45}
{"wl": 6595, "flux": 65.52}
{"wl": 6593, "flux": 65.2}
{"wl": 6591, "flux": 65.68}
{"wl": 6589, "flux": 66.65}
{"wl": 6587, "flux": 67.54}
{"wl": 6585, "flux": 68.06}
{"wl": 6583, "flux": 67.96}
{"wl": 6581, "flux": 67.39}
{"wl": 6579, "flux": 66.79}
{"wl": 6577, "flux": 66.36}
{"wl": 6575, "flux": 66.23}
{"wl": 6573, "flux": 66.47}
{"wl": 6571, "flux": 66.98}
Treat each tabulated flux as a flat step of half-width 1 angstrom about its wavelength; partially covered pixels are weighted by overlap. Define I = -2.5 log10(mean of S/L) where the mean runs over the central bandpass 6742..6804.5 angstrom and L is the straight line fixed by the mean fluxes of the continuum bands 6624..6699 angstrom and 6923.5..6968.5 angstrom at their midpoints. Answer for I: 0.08 mag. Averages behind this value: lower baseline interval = 65.7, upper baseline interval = 65.5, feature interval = 60.8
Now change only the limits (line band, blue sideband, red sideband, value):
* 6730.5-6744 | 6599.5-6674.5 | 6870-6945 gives 0.04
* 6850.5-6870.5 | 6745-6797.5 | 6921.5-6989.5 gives 0.12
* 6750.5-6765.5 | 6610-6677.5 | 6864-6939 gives 0.05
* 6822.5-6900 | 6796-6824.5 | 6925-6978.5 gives 0.07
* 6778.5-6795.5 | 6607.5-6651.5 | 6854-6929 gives 0.05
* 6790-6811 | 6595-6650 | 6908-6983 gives 0.09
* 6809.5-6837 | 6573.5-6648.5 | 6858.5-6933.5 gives 0.03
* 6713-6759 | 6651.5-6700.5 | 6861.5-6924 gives 0.03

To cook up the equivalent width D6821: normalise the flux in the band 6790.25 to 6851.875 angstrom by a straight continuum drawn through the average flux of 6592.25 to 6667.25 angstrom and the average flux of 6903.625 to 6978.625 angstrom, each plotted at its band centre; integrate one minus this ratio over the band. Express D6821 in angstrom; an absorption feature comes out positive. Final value 4.8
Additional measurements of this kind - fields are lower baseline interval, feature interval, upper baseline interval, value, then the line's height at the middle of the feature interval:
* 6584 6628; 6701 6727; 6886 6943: 0.6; 65.3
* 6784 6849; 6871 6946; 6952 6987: 2.0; 63.6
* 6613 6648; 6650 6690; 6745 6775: -0.1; 65.2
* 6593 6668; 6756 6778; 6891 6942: 1.1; 64.6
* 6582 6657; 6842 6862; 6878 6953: 1.7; 63.4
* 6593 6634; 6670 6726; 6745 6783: -0.8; 63.7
